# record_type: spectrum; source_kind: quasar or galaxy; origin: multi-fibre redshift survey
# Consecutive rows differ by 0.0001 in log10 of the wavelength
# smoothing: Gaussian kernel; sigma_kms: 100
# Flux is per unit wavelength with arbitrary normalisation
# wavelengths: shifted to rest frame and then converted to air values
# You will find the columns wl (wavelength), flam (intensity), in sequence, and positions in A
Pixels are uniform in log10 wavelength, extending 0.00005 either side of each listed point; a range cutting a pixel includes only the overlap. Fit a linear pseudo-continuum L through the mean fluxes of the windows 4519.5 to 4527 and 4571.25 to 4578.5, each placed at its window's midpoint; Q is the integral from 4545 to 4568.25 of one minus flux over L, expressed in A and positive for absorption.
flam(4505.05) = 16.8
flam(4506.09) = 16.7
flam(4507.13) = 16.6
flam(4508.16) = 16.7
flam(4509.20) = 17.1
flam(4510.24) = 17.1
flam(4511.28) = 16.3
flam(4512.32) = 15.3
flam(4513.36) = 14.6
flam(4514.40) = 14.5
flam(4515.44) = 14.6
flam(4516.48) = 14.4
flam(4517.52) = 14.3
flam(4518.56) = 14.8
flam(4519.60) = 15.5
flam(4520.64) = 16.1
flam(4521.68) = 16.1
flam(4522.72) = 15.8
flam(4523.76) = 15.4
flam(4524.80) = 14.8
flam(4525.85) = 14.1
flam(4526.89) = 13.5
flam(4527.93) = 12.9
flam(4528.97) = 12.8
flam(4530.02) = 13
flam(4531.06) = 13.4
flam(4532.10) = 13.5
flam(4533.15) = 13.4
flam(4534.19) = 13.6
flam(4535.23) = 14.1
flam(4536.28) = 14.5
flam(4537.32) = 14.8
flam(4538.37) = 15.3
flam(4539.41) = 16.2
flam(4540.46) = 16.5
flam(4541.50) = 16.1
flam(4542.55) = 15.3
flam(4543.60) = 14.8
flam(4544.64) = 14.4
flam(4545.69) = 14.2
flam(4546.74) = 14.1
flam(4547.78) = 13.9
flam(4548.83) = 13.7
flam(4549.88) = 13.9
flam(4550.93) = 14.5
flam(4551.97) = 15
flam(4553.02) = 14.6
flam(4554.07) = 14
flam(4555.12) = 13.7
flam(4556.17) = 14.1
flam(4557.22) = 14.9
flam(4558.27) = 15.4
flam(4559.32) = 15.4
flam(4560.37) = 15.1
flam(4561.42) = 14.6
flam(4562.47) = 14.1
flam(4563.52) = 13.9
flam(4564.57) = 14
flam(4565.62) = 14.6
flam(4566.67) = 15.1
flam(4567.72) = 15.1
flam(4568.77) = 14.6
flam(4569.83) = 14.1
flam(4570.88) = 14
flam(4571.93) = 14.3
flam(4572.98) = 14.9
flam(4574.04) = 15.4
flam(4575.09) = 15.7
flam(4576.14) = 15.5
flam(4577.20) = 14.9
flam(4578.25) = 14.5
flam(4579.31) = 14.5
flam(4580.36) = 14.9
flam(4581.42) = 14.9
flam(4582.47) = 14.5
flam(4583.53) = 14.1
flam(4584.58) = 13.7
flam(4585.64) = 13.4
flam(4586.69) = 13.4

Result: 1.0 A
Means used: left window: 15.2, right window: 15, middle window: 14.5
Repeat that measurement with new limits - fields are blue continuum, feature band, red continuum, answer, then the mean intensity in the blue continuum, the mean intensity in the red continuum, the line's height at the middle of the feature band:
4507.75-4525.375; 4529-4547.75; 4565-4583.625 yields 0.9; 15.5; 14.8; 15.2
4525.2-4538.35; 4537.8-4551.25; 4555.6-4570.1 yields -0.7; 13.7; 14.6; 14.1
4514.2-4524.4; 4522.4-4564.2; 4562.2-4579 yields 1.4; 15.2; 14.7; 14.9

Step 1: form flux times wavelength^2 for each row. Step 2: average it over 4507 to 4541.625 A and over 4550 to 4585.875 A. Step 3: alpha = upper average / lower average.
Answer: 1.00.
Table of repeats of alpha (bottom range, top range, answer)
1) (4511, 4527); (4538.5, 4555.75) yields 0.99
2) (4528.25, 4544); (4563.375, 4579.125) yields 1.03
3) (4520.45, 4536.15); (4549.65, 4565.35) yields 1.04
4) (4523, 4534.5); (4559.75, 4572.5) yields 1.07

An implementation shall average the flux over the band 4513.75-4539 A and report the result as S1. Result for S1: 14.4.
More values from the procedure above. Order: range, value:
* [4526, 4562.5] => 14.4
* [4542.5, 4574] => 14.5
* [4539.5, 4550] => 14.8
